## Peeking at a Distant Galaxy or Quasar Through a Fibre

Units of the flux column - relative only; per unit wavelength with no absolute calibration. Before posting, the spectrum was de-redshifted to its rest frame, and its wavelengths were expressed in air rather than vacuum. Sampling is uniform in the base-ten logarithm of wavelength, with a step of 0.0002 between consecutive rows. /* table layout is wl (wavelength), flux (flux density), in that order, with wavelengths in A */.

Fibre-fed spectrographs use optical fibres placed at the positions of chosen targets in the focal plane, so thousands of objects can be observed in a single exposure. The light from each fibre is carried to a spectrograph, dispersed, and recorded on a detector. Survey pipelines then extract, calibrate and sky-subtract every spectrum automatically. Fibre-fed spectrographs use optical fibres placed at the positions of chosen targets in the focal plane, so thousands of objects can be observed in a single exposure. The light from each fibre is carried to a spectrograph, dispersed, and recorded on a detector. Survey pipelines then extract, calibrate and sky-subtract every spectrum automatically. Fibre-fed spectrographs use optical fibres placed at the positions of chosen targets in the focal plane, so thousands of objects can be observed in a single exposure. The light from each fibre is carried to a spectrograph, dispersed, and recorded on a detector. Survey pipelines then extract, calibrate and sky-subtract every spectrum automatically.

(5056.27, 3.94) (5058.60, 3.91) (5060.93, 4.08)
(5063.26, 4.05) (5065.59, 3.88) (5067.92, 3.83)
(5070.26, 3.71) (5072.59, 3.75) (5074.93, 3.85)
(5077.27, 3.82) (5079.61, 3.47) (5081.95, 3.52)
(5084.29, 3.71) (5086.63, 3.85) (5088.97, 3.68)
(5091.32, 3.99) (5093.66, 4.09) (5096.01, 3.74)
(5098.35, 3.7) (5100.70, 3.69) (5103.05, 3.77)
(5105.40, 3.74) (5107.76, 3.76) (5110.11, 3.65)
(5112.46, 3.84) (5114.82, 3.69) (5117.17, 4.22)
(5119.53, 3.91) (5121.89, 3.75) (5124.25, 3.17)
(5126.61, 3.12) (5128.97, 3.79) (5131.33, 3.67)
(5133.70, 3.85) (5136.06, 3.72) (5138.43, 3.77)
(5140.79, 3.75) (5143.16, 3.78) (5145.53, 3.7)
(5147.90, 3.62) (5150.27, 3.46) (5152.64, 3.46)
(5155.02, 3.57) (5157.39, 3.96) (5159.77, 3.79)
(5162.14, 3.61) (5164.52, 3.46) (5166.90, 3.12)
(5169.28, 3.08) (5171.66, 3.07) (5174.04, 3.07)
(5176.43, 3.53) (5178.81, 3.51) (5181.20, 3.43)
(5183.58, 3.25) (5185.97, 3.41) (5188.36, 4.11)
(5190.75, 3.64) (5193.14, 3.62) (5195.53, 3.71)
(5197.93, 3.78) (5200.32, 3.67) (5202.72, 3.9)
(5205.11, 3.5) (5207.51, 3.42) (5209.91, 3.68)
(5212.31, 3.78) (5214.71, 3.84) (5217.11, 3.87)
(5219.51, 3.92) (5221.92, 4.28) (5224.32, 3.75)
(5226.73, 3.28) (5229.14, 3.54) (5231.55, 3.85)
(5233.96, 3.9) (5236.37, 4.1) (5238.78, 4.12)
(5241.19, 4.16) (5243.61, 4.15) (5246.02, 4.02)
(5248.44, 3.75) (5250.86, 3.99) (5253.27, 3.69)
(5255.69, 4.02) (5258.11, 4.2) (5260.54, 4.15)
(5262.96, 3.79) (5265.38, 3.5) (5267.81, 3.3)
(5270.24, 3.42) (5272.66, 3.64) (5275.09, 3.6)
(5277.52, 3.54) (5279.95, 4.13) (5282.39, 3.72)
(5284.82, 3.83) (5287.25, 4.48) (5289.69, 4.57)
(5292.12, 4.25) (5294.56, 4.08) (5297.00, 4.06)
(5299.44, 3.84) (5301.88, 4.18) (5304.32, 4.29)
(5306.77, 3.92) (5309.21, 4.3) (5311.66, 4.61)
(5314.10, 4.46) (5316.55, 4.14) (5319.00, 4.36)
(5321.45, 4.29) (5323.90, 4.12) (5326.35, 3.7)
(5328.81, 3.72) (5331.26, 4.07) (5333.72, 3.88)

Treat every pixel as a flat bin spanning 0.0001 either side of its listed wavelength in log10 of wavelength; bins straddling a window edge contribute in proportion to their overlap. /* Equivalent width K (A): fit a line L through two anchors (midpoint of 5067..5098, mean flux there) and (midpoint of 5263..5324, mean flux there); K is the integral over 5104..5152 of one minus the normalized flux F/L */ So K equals 1.6 A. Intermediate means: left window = 3.77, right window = 4.02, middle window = 3.7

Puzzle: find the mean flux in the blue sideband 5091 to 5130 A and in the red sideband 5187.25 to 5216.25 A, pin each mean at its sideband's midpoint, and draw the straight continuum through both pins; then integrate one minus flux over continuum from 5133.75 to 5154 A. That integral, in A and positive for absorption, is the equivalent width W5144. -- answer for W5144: 0.35 A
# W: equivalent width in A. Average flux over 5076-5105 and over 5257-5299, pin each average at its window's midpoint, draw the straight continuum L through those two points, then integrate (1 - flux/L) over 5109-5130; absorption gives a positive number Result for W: 0.5 A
